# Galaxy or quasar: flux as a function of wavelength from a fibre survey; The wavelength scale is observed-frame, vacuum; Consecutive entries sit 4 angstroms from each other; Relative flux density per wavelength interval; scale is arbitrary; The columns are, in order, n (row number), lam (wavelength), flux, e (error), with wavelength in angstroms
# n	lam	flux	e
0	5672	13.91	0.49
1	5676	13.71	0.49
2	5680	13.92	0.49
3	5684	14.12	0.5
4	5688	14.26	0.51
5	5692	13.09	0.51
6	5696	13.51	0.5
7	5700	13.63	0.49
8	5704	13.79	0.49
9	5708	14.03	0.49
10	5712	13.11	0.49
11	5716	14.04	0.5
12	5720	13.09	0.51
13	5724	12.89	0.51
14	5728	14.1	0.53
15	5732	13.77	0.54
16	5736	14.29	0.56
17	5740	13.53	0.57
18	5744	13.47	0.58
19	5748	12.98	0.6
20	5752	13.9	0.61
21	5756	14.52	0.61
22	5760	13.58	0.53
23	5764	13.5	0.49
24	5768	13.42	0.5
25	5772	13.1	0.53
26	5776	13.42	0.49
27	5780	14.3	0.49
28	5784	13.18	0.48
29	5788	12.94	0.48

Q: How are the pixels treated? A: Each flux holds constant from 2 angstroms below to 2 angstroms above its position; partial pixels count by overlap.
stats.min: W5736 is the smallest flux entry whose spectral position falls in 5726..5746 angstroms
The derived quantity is 13.47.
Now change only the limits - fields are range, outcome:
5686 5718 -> 13.09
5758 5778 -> 13.1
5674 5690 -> 13.71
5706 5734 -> 12.89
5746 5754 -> 12.98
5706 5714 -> 13.11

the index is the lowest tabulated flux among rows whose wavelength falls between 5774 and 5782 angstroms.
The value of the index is 13.42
